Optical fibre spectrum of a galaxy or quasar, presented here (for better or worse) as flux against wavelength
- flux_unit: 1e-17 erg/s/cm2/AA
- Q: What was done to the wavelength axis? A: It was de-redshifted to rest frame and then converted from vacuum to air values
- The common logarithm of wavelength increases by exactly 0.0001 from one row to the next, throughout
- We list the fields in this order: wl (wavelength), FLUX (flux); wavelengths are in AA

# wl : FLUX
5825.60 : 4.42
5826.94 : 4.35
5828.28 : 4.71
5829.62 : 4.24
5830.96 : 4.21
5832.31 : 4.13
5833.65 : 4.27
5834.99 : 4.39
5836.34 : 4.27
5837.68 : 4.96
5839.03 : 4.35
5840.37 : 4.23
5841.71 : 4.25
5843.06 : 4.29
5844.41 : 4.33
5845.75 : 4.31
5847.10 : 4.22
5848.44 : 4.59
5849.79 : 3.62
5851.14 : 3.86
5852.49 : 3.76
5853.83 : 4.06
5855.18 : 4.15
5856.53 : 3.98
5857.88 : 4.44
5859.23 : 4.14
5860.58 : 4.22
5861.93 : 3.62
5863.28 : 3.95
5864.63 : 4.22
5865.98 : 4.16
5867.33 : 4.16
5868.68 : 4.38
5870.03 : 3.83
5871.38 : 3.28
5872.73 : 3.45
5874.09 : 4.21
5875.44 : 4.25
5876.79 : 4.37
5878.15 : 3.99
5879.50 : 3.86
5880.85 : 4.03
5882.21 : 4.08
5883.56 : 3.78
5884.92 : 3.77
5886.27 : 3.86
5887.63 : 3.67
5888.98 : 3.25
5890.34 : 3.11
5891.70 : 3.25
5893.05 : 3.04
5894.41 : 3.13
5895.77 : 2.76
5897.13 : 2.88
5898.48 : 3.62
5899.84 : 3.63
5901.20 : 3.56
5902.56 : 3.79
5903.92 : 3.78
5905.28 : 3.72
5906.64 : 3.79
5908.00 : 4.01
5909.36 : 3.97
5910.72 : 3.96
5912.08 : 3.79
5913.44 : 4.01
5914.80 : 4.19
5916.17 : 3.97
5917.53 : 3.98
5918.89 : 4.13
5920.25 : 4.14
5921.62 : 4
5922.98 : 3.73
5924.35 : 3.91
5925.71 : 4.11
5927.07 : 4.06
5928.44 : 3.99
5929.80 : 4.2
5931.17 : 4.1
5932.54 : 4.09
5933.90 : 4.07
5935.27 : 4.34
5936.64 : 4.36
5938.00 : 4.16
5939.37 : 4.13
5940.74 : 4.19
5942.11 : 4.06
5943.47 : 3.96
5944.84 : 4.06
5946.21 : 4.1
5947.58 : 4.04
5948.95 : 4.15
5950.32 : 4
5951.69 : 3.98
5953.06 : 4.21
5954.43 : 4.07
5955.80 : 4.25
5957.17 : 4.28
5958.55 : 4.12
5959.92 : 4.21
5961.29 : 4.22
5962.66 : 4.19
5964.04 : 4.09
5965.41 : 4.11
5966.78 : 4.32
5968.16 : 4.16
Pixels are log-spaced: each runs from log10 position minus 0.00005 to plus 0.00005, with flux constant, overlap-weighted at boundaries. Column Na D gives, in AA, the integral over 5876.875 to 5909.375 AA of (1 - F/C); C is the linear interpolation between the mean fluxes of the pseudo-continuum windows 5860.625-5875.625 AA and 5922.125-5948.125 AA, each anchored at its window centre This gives 3.3 AA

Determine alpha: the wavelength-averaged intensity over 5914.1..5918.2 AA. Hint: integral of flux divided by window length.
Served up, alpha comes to 4.04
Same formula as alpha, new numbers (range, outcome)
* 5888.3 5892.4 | 3.21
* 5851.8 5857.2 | 3.99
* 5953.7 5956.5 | 4.17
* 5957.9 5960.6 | 4.17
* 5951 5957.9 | 4.16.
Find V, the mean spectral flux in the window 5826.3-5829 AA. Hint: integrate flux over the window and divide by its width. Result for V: 4.53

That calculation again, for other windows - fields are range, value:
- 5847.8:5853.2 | 3.95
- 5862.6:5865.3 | 4.08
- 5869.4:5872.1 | 3.55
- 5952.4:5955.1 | 4.14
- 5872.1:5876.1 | 3.97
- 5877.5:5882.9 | 3.99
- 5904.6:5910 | 3.87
